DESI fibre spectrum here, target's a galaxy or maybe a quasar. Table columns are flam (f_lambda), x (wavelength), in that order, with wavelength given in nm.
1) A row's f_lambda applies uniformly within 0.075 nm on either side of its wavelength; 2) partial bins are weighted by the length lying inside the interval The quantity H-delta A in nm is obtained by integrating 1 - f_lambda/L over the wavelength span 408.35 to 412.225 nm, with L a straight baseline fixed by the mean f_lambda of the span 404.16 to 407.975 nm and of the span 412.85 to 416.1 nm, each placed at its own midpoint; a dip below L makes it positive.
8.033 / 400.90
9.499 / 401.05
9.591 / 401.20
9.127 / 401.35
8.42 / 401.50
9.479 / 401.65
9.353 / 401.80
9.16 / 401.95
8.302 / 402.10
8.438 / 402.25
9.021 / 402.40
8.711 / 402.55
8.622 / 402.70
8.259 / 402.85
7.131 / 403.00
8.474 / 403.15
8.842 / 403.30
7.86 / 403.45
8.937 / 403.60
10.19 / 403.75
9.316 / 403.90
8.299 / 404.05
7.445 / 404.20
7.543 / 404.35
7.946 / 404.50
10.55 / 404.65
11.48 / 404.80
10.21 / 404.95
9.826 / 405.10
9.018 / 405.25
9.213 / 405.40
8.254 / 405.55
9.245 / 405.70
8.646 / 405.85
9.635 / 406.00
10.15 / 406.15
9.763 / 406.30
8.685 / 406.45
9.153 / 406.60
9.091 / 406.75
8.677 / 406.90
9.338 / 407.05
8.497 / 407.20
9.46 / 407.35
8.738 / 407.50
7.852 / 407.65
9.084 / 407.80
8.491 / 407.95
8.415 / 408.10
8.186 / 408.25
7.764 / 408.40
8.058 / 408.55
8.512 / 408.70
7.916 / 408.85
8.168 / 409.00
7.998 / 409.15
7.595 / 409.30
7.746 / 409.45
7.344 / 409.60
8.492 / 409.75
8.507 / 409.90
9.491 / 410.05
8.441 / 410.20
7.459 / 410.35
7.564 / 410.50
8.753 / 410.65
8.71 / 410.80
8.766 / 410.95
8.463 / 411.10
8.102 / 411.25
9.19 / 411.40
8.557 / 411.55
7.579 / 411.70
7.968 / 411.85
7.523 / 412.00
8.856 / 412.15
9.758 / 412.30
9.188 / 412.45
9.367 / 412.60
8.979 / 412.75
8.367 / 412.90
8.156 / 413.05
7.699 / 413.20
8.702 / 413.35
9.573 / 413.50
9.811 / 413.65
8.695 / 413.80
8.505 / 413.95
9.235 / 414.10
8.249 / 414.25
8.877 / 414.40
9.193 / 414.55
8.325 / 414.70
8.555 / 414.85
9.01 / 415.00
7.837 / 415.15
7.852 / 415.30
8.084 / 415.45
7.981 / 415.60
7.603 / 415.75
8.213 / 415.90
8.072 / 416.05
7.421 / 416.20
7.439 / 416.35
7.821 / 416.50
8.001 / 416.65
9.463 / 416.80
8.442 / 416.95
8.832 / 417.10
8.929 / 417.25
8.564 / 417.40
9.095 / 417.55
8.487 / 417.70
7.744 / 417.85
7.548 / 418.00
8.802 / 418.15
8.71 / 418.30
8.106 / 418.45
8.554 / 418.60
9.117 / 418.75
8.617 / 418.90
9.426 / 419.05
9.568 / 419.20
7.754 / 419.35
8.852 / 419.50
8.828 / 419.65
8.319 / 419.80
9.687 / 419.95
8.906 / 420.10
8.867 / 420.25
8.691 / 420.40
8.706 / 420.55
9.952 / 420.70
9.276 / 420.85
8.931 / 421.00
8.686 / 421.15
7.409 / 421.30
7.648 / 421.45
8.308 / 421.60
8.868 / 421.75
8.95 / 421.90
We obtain 0.25 nm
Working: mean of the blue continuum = 9.1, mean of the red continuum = 8.49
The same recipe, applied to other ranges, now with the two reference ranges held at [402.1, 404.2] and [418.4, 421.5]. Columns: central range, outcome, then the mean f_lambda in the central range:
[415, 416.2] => 0.10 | 7.98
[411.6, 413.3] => 0.04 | 8.5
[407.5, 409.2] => 0.08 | 8.25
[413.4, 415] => -0.04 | 8.9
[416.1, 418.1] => 0.10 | 8.29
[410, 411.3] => 0.04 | 8.4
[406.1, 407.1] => -0.07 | 9.24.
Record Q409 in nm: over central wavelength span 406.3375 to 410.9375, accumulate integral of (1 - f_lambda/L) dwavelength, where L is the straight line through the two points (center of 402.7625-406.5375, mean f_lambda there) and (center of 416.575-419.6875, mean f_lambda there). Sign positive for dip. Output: 0.24 nm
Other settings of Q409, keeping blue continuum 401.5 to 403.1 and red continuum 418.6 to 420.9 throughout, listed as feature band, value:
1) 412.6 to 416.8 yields 0.21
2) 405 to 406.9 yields -0.11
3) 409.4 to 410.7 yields 0.09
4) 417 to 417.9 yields 0.03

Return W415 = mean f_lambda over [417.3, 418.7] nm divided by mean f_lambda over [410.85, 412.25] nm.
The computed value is 1.01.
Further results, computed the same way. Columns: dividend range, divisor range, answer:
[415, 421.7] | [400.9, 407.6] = 0.95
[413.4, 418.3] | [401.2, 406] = 0.95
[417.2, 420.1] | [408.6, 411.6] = 1.05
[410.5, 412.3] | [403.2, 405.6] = 0.93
